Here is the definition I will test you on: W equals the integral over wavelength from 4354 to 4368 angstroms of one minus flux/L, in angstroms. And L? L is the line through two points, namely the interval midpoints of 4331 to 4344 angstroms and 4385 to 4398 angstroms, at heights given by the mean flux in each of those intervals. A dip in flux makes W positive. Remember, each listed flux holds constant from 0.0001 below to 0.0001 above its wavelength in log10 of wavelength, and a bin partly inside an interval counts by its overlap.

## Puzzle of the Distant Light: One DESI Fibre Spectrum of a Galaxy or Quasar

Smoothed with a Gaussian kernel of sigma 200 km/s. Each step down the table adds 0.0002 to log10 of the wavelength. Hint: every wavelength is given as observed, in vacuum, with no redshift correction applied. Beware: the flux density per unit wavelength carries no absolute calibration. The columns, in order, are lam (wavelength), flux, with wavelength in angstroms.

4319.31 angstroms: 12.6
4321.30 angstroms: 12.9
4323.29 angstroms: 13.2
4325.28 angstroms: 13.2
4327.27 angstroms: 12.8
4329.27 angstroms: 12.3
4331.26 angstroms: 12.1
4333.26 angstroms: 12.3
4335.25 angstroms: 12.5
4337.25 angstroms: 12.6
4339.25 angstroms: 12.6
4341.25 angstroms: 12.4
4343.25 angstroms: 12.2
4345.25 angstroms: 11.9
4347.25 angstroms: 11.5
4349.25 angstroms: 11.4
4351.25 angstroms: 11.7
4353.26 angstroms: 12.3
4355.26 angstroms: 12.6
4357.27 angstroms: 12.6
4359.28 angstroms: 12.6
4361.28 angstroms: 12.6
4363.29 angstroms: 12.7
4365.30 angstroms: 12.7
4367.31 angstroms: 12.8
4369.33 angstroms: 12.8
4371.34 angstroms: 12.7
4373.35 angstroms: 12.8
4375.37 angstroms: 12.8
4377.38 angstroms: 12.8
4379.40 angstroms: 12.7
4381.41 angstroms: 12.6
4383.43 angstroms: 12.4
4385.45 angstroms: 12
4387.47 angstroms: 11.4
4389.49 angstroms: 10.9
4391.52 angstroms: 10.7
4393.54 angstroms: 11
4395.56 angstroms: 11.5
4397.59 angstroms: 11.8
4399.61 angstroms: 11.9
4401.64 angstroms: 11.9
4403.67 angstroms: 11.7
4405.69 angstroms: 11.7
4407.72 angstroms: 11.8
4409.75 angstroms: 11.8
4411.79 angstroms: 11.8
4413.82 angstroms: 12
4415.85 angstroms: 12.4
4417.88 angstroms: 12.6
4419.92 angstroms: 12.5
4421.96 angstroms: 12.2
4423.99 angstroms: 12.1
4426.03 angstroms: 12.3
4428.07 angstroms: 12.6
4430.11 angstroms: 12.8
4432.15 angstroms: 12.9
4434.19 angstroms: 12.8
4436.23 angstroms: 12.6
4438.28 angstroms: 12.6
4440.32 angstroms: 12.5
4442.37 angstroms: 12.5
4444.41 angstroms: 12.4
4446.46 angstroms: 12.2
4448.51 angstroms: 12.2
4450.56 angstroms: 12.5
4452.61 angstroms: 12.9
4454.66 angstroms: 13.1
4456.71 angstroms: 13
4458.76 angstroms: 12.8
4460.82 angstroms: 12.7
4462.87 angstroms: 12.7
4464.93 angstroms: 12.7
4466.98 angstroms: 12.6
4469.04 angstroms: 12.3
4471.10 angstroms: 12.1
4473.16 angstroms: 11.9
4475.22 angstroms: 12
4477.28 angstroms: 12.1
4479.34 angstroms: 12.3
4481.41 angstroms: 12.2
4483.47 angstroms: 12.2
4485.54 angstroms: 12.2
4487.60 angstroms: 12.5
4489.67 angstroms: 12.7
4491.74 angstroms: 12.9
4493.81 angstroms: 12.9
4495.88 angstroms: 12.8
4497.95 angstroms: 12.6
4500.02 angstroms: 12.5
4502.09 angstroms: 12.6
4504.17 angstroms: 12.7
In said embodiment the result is -0.87 angstroms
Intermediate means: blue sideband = 12.4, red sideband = 11.3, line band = 12.7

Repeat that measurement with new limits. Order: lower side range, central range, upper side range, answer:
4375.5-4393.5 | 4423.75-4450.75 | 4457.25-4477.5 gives -0.6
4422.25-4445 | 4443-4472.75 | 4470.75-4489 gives -0.5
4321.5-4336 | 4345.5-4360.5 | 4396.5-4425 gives 0.4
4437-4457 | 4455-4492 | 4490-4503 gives 0.6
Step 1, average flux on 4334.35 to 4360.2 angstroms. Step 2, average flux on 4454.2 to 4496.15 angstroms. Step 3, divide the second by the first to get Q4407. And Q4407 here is 1.02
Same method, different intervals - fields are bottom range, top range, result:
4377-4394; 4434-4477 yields 1.06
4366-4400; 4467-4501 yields 1.02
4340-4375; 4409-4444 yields 1.00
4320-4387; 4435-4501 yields 1.00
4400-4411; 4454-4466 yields 1.09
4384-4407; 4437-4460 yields 1.09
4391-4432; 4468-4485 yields 1.01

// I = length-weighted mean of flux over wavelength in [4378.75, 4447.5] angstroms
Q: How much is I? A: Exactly 12.1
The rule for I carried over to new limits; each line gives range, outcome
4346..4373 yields 12.4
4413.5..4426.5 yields 12.3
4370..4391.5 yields 12.2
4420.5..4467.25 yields 12.6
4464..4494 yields 12.4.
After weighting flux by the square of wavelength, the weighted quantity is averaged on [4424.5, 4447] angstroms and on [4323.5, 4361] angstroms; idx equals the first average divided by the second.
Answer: 1.1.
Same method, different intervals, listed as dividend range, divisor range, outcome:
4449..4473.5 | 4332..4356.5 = 1.09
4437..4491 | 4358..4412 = 1.07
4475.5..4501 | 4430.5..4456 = 1.01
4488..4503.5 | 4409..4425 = 1.08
